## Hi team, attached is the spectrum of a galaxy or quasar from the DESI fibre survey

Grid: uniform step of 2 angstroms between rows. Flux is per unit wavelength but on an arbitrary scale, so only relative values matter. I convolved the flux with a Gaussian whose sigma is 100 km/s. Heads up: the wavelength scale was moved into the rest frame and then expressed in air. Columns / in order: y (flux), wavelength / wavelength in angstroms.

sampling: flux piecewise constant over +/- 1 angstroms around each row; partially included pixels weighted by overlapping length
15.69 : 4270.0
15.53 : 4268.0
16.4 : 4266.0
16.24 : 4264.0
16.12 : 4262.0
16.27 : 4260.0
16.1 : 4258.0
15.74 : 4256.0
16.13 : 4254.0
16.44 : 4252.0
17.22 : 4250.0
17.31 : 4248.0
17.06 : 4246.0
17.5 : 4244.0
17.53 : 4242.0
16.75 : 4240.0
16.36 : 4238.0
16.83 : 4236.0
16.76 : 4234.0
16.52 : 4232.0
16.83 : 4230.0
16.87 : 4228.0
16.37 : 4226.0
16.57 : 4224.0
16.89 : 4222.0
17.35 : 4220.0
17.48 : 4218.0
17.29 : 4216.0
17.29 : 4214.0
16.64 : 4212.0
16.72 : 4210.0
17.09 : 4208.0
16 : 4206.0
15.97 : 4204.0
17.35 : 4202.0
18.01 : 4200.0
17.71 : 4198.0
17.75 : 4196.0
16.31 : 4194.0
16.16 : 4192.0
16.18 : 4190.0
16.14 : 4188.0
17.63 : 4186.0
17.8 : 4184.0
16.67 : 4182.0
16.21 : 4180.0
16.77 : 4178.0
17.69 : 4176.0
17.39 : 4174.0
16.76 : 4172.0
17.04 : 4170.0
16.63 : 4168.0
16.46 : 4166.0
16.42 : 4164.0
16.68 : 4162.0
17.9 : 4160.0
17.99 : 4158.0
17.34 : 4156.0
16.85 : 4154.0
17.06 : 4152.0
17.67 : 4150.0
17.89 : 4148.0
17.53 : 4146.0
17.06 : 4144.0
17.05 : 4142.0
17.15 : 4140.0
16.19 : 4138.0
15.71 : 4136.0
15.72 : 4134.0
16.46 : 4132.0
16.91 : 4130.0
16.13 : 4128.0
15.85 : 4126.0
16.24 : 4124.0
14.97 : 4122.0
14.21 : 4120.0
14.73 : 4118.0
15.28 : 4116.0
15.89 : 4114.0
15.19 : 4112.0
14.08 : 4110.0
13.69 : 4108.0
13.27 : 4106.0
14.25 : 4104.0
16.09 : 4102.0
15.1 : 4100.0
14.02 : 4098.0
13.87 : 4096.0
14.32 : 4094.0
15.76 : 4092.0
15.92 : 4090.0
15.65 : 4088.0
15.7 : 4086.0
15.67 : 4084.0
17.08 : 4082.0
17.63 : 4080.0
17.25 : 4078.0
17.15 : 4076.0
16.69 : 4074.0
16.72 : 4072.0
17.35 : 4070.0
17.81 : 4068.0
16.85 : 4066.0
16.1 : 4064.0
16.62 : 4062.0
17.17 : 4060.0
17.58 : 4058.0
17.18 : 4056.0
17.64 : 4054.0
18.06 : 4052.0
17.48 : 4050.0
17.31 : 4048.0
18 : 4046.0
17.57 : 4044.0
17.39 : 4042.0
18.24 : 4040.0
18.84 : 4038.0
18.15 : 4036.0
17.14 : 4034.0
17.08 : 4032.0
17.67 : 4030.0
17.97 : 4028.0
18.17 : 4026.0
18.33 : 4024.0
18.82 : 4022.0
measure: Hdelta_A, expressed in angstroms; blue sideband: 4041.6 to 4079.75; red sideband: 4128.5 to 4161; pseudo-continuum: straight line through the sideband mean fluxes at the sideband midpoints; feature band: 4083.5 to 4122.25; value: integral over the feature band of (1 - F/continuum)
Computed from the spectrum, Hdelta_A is 5.13 angstroms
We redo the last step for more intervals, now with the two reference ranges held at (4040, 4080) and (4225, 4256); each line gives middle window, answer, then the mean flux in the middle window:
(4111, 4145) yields 2.34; 15.9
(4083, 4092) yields 0.77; 15.7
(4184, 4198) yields 0.07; 16.8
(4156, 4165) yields -0.13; 17.3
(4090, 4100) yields 1.45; 14.7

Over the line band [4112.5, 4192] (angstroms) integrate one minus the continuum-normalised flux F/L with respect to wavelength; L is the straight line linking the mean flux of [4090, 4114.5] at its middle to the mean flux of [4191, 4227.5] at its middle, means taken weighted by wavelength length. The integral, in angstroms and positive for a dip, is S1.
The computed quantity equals -4.5 angstroms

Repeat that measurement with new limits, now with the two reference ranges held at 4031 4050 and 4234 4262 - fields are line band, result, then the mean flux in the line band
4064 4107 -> 3.9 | 15.9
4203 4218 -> 0.1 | 16.8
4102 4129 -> 3.7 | 14.9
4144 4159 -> -0.2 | 17.4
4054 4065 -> 0.4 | 17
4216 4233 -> -0.1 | 16.9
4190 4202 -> -0.1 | 17.1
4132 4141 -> 0.5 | 16.2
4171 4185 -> 0.0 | 17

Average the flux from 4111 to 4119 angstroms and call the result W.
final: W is 15.3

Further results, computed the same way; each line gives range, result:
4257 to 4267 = 16.2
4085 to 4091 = 15.8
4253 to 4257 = 15.9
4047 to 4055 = 17.6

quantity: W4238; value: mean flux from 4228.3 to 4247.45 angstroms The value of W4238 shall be 16.9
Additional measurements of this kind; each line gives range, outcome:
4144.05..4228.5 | 17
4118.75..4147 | 16.2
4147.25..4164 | 17.4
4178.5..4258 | 16.8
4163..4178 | 16.9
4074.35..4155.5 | 15.9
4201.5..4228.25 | 16.8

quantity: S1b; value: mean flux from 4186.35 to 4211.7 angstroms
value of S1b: 16.8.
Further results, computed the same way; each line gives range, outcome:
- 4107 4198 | 16.5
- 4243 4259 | 16.7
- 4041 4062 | 17.5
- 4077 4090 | 16.5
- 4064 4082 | 17.1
